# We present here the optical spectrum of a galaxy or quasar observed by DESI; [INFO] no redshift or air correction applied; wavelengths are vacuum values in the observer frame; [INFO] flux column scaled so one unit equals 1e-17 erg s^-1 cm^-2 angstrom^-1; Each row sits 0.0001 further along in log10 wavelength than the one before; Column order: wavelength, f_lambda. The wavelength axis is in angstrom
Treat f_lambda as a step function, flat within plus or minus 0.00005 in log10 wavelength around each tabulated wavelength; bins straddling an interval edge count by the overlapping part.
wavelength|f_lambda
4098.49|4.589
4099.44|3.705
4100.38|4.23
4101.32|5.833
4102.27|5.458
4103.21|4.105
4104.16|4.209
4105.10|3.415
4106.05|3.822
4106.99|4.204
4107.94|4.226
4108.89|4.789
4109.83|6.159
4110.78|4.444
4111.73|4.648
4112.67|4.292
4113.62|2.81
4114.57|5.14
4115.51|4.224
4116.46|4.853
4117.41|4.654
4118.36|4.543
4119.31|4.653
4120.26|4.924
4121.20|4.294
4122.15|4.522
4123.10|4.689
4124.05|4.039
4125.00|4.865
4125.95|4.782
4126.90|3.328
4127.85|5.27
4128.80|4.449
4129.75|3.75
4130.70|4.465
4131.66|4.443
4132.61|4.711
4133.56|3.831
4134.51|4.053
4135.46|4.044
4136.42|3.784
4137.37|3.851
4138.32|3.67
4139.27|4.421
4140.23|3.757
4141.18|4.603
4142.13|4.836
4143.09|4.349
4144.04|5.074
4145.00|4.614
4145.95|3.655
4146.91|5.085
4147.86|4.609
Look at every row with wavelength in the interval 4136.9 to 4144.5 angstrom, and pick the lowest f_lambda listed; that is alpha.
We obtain 3.67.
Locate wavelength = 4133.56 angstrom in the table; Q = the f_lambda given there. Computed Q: 3.831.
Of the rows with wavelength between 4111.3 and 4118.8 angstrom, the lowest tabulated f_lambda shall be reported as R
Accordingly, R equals 2.81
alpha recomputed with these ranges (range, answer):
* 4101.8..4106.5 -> 3.415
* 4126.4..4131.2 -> 3.328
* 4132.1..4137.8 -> 3.784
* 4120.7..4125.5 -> 4.039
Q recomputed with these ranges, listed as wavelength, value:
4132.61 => 4.711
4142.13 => 4.836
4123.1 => 4.689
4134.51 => 4.053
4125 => 4.865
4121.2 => 4.294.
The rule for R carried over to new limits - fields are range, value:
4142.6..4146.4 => 3.655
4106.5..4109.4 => 4.204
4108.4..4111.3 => 4.444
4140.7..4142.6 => 4.603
